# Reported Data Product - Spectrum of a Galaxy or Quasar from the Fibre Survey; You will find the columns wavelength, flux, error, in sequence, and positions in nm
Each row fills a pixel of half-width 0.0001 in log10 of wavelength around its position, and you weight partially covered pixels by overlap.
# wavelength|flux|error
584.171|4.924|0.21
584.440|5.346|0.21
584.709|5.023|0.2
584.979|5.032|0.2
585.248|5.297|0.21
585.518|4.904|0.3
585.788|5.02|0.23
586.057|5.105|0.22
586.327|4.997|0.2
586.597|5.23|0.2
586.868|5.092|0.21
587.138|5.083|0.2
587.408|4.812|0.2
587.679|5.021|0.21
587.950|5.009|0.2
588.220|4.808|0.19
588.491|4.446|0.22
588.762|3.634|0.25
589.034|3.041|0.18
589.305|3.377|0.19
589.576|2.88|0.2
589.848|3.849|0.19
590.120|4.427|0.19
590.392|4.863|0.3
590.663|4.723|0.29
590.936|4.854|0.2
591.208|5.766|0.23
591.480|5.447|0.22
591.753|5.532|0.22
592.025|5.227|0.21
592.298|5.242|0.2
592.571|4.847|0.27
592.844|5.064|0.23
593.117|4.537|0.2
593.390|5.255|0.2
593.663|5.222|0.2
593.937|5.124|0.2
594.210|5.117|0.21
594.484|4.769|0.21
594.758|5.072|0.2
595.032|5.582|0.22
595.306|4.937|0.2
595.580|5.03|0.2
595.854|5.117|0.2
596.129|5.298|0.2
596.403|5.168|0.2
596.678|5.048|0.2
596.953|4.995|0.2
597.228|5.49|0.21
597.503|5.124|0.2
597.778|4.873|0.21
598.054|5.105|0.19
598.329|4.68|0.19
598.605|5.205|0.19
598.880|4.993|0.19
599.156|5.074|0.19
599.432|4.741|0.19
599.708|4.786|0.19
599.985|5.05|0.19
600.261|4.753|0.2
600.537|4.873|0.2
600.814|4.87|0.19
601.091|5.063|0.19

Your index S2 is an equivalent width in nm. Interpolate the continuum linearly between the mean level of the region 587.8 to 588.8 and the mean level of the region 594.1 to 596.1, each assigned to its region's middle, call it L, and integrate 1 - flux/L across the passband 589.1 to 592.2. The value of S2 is 0.10 nm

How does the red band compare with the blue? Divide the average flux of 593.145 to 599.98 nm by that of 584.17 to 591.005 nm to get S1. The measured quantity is 1.09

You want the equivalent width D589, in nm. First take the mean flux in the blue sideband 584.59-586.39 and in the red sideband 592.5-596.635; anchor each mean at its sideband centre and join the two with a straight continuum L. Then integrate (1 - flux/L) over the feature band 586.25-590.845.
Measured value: 0.58 nm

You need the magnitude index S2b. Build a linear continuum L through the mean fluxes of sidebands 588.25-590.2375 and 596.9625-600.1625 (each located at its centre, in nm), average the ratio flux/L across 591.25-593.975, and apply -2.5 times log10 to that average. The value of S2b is -0.23 mag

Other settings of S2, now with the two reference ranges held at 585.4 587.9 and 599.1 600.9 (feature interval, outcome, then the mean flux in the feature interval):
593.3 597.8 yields -0.20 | 5.14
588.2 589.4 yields 0.29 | 3.78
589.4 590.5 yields 0.23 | 3.96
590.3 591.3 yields -0.01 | 5.03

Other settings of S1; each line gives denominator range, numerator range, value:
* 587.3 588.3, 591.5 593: 1.06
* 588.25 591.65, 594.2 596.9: 1.19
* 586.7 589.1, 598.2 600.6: 1.07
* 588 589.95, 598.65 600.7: 1.30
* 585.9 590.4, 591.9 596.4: 1.15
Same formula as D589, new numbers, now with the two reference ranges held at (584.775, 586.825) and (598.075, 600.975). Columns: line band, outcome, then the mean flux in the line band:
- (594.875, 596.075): -0.05 nm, 5.17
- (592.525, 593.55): 0.01 nm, 4.94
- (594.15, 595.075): -0.02 nm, 5.09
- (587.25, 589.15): 0.24 nm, 4.42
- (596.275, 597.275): -0.04 nm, 5.14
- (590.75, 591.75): -0.07 nm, 5.34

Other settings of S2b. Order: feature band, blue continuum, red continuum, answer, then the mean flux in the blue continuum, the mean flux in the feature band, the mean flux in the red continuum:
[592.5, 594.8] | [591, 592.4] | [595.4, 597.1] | 0.06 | 5.42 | 5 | 5.11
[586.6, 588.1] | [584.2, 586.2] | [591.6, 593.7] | 0.02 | 5.09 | 5.02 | 5.11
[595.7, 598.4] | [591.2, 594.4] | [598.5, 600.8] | -0.02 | 5.17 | 5.1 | 4.93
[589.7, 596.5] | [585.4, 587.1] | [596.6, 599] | 0.00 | 5.06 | 5.04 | 5.06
